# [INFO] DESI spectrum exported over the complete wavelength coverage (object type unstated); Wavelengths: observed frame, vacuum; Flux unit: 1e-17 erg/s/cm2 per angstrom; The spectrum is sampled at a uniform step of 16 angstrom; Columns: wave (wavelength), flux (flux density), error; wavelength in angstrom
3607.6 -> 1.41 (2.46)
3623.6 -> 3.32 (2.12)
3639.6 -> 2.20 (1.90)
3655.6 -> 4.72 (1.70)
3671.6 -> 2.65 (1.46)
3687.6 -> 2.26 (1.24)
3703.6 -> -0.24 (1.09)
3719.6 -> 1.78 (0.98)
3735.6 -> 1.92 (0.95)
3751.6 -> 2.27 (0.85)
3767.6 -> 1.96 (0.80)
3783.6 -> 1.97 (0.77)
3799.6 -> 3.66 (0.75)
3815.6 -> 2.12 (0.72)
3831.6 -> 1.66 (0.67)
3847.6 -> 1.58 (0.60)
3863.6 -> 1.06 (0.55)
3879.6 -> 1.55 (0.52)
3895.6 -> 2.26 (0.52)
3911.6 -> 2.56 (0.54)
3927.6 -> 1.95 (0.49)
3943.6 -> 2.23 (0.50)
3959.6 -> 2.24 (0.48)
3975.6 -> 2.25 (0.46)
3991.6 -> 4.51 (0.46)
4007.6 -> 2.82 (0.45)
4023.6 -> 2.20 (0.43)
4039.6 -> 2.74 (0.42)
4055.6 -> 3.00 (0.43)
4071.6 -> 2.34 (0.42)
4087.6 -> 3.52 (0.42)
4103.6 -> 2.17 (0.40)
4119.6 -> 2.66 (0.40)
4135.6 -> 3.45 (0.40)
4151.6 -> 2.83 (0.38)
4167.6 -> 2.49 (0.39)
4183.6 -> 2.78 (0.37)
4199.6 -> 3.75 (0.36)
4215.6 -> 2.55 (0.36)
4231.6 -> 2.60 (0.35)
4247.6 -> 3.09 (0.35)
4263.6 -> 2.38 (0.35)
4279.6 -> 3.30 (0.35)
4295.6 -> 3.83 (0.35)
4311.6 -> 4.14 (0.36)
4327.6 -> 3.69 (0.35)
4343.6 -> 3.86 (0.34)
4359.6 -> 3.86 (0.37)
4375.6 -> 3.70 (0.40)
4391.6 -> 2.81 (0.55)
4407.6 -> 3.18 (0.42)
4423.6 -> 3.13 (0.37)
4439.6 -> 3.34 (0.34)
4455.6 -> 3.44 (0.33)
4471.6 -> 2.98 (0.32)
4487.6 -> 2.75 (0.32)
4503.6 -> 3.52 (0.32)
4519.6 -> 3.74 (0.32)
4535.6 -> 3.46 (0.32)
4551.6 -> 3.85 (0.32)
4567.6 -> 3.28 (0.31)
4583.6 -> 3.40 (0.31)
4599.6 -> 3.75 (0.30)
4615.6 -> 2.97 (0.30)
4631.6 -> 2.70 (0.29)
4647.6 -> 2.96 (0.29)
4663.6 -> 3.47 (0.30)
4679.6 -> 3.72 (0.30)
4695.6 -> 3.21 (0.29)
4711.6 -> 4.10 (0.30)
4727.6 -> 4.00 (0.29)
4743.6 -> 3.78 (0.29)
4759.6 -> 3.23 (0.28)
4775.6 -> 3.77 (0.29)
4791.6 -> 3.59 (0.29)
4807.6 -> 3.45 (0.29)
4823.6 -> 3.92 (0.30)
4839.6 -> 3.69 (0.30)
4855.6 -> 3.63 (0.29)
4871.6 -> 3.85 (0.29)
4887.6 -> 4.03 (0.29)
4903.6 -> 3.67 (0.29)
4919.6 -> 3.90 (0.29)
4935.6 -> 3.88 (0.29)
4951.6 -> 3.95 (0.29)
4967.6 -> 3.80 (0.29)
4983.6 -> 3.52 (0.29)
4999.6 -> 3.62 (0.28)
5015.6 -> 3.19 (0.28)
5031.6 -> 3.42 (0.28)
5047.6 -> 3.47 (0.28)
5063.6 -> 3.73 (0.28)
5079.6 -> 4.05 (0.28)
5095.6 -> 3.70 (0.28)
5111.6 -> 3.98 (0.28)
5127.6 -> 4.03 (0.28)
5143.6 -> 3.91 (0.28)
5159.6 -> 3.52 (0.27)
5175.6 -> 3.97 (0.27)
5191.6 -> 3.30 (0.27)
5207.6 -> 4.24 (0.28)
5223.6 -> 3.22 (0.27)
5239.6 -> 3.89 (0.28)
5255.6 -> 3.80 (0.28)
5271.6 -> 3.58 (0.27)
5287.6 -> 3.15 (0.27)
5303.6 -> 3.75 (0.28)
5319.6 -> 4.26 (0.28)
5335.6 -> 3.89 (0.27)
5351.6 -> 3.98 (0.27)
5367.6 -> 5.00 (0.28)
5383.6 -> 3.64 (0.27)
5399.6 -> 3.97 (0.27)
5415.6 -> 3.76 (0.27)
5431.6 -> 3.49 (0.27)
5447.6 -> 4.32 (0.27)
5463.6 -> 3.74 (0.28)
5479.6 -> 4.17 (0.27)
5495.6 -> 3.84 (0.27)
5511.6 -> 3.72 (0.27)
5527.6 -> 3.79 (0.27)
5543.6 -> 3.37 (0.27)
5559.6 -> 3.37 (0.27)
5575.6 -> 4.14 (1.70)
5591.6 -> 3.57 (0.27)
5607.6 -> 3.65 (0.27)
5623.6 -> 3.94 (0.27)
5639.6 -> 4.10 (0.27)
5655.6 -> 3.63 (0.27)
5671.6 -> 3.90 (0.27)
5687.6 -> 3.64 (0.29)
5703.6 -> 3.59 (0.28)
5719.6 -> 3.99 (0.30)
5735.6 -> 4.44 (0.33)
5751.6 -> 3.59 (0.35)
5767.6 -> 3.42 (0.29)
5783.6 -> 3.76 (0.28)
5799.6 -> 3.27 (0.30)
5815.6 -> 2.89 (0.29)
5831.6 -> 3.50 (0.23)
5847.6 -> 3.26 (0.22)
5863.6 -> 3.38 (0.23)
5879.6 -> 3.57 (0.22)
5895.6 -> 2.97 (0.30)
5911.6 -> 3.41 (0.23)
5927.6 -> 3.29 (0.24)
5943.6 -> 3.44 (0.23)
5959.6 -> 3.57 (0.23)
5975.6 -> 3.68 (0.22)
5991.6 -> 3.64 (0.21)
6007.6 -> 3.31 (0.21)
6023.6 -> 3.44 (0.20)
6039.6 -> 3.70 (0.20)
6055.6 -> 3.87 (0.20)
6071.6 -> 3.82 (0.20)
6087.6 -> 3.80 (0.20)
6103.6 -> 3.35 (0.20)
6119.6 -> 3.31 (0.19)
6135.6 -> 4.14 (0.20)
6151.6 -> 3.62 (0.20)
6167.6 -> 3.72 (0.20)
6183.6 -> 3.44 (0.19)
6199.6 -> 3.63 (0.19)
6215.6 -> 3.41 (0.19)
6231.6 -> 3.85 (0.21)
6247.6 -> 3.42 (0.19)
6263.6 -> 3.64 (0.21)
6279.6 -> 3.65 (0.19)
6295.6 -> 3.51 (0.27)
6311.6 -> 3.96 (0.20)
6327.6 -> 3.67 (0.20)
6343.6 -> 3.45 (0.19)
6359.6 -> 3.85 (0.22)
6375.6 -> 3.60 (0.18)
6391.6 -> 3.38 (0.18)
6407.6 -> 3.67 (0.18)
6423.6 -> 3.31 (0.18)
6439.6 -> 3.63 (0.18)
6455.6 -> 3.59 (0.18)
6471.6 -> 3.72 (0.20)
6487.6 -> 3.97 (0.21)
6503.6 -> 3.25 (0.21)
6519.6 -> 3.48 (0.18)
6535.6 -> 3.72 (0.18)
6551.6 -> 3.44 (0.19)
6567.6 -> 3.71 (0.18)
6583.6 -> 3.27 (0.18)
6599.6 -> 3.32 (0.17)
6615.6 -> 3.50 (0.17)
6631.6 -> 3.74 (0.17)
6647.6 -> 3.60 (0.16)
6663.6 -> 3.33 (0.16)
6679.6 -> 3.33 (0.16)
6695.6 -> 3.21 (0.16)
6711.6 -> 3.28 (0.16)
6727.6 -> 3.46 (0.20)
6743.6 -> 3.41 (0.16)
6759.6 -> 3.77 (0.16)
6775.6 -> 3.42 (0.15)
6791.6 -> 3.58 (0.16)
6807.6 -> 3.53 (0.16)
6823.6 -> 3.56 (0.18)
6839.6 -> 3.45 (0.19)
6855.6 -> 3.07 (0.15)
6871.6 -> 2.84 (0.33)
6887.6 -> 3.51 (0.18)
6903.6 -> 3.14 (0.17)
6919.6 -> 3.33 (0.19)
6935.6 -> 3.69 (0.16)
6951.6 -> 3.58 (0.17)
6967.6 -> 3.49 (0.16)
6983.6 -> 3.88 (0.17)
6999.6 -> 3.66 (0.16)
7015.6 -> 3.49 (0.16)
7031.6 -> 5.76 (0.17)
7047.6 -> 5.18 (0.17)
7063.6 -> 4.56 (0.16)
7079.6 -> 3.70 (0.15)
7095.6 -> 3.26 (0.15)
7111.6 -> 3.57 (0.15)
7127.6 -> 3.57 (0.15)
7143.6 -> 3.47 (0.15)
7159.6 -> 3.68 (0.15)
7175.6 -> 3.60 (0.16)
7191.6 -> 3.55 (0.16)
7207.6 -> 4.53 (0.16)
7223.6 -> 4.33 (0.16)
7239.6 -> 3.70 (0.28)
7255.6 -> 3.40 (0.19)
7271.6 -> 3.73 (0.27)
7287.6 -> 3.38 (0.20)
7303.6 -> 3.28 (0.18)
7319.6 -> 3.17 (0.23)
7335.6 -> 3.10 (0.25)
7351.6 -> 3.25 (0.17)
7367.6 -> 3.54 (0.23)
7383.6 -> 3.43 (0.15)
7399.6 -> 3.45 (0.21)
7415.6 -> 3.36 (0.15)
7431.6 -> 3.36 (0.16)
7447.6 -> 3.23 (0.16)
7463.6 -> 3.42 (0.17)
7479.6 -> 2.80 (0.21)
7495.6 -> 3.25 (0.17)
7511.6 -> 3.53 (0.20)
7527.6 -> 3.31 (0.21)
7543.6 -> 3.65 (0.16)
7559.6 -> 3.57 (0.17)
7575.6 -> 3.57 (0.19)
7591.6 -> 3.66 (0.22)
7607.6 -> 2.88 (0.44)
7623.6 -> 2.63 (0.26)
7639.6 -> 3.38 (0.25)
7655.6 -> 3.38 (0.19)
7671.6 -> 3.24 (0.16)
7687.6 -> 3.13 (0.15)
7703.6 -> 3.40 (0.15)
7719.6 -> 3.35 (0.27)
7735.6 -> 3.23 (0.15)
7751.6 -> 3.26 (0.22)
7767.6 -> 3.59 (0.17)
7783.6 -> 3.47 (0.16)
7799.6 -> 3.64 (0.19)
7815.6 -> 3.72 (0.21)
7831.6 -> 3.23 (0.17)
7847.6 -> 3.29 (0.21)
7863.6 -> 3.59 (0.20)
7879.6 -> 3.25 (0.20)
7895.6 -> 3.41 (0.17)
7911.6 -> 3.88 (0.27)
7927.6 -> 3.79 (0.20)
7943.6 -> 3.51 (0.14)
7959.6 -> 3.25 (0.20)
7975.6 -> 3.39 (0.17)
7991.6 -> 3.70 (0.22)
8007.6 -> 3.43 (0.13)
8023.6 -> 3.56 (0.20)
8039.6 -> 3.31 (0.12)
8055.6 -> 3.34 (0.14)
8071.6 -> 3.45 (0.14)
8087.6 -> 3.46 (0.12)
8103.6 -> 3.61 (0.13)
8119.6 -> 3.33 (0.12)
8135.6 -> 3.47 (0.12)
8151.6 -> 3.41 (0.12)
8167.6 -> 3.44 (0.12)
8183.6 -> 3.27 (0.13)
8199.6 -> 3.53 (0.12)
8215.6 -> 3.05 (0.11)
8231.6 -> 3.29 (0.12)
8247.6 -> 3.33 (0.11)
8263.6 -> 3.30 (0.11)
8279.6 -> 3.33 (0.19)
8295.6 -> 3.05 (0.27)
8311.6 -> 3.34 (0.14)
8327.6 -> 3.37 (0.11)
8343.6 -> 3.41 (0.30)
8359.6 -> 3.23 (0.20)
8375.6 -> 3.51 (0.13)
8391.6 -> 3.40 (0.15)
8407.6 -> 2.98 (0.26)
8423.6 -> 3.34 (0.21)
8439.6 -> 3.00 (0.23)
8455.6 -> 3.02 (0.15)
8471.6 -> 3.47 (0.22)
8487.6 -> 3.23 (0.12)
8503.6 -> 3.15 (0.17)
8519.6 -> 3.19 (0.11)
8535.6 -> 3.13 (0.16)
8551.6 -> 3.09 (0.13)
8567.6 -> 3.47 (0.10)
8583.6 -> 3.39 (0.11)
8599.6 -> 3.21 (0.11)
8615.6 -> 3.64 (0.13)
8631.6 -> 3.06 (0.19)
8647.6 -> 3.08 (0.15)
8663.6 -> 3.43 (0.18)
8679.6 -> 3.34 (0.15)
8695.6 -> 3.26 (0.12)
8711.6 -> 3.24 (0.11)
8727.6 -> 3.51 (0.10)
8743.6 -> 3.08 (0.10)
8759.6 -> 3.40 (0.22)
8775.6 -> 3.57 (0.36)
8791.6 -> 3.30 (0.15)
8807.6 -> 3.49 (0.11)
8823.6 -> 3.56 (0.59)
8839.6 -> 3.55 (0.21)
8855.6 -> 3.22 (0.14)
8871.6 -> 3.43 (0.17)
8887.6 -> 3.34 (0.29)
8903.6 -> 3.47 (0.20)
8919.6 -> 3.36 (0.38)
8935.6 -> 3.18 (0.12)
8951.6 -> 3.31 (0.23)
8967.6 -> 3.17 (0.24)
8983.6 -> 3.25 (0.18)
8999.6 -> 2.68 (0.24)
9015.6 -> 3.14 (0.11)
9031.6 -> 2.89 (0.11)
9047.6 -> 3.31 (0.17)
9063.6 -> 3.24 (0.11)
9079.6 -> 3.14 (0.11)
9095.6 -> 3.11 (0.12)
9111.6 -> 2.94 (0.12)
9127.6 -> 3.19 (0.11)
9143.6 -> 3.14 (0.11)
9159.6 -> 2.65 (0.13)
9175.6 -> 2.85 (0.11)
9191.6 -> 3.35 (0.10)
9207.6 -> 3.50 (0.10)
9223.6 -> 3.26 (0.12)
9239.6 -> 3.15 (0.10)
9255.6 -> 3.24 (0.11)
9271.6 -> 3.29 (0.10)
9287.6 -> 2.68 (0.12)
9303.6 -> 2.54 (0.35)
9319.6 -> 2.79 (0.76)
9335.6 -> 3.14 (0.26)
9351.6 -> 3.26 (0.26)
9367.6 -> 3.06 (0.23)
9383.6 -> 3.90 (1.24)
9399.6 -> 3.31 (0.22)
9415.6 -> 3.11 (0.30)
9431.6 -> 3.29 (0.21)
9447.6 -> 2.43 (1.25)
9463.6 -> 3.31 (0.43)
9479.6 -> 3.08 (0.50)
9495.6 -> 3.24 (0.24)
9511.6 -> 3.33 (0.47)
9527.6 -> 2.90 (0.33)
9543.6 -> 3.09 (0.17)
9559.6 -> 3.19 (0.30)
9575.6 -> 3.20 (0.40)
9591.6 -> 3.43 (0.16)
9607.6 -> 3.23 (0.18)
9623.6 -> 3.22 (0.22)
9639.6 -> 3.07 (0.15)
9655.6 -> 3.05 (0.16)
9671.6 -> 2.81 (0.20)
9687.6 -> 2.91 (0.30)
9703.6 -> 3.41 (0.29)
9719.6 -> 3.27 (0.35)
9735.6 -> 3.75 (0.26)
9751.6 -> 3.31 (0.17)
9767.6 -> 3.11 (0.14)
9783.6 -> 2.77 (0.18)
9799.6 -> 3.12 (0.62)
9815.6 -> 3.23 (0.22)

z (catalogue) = 0.072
